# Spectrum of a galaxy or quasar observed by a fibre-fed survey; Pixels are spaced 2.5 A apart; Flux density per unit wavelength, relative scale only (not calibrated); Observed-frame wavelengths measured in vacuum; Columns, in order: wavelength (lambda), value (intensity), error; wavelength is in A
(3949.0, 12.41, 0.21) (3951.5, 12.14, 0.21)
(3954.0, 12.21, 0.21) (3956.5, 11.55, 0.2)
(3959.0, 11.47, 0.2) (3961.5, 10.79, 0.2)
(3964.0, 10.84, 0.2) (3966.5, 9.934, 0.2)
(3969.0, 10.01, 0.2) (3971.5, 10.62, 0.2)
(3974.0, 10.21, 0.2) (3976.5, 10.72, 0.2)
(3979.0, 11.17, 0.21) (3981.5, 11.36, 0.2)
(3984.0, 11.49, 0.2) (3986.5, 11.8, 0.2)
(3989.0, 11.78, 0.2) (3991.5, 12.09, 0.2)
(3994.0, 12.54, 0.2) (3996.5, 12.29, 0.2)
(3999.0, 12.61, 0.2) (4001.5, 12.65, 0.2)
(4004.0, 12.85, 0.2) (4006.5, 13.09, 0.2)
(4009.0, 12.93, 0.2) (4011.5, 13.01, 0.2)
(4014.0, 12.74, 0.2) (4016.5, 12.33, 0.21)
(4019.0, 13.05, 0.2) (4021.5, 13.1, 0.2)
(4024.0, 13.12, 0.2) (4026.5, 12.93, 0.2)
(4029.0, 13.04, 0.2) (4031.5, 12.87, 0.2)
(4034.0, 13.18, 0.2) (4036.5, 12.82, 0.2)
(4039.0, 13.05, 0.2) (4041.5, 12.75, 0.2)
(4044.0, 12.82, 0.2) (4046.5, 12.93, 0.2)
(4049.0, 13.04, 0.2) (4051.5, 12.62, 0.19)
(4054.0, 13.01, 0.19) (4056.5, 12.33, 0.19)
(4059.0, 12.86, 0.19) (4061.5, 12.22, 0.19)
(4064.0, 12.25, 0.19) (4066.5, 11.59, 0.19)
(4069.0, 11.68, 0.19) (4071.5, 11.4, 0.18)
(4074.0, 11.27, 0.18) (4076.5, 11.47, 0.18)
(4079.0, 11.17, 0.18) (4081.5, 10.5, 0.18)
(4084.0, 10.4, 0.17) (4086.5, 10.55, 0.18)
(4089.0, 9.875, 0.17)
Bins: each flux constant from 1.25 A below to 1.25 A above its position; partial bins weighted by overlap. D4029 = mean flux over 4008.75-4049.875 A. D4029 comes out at 12.9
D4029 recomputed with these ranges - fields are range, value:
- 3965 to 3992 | 11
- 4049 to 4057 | 12.7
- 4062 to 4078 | 11.6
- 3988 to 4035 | 12.8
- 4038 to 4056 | 12.9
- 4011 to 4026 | 12.9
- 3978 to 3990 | 11.5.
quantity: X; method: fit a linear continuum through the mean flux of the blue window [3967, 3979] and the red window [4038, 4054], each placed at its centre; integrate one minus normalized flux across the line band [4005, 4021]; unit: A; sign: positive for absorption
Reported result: -1.49 A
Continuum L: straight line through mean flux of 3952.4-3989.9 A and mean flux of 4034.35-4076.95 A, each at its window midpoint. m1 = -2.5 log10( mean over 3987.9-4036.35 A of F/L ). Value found -0.092 mag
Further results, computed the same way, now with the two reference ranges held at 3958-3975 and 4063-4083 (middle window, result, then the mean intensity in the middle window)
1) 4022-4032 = -0.179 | 13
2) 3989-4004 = -0.153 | 12.4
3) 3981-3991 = -0.093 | 11.7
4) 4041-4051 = -0.153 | 12.9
